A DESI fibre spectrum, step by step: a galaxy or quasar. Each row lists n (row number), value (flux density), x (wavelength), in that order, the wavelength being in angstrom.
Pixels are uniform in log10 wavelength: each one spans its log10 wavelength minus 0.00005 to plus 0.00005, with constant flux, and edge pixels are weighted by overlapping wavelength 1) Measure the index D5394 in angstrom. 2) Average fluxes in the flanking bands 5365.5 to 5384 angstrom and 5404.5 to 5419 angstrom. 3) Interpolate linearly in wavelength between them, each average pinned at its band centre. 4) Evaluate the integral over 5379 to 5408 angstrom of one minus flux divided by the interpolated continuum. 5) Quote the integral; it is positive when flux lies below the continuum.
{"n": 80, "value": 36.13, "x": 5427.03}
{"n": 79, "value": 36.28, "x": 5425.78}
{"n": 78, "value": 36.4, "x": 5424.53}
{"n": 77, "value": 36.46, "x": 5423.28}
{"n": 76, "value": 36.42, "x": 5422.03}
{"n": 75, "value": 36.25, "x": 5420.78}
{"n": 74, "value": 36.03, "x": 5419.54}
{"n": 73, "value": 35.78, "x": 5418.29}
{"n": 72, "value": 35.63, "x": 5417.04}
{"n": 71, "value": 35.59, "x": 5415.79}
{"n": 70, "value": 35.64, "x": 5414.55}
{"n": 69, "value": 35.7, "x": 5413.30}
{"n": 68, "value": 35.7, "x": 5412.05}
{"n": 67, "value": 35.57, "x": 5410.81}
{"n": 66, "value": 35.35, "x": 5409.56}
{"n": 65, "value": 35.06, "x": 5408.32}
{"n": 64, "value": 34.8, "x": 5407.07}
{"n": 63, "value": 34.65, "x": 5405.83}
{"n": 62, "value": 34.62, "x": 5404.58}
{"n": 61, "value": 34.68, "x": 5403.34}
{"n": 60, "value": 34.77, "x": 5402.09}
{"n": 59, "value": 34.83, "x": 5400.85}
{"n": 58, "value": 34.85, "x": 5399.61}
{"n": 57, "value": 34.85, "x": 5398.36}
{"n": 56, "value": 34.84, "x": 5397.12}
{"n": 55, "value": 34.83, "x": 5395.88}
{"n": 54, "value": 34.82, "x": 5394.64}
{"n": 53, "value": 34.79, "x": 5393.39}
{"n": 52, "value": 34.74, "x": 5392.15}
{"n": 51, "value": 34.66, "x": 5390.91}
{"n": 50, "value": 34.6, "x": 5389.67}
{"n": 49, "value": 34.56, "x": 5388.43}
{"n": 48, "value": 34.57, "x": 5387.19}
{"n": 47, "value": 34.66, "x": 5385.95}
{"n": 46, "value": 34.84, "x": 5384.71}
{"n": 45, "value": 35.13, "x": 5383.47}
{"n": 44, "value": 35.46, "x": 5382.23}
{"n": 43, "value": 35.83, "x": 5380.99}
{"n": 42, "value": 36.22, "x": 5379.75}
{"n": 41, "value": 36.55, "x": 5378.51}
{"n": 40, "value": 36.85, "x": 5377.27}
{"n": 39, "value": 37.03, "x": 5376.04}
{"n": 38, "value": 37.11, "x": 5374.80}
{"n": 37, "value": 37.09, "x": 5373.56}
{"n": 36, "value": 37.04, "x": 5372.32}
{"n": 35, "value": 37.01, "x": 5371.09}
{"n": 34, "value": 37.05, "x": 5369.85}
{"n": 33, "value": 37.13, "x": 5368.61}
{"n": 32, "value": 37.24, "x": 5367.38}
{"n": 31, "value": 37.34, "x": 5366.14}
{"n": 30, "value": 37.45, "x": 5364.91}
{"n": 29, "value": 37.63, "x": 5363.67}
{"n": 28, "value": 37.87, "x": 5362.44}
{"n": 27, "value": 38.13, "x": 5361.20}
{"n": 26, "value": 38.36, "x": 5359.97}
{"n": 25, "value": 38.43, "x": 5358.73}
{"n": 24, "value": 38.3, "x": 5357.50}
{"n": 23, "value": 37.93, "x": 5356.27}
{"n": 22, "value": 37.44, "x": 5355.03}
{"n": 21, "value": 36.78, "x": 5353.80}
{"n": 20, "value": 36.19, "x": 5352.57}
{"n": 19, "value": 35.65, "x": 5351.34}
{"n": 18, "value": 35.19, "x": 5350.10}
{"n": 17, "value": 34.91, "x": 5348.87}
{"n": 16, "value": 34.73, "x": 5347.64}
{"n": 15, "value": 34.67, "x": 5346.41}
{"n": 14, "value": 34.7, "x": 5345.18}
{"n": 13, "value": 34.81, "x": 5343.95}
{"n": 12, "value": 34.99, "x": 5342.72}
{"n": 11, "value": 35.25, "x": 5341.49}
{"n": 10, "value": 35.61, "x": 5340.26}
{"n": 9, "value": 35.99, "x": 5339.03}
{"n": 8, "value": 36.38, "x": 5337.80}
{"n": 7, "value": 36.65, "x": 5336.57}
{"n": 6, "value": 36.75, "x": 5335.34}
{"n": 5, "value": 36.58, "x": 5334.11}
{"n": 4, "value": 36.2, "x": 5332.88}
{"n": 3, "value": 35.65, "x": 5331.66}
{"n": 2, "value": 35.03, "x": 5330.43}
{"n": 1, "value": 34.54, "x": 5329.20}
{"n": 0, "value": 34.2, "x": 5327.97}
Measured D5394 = 0.9 angstrom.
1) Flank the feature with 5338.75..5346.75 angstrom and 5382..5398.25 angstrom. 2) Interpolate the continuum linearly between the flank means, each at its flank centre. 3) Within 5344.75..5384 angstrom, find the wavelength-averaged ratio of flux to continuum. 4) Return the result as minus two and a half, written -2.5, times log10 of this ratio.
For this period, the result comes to -0.05 mag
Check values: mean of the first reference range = 35.1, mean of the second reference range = 34.8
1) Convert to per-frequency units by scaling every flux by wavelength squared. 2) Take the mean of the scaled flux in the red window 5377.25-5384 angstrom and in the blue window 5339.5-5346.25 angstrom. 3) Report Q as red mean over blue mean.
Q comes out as 1.04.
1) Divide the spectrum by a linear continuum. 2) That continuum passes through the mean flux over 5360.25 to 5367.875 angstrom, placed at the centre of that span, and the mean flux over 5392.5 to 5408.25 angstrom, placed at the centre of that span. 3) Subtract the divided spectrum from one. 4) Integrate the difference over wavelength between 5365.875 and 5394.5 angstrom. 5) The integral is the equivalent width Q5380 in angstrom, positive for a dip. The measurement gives 0.3 angstrom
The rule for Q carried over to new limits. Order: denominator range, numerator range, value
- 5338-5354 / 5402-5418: 1.02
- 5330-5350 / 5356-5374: 1.07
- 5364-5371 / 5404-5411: 0.95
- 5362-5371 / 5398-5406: 0.94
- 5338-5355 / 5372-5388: 1.03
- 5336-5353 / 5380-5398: 1.00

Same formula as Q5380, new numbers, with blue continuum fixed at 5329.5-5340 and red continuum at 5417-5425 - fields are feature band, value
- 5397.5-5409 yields 0.4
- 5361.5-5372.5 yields -0.4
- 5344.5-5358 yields 0.0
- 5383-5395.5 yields 0.5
